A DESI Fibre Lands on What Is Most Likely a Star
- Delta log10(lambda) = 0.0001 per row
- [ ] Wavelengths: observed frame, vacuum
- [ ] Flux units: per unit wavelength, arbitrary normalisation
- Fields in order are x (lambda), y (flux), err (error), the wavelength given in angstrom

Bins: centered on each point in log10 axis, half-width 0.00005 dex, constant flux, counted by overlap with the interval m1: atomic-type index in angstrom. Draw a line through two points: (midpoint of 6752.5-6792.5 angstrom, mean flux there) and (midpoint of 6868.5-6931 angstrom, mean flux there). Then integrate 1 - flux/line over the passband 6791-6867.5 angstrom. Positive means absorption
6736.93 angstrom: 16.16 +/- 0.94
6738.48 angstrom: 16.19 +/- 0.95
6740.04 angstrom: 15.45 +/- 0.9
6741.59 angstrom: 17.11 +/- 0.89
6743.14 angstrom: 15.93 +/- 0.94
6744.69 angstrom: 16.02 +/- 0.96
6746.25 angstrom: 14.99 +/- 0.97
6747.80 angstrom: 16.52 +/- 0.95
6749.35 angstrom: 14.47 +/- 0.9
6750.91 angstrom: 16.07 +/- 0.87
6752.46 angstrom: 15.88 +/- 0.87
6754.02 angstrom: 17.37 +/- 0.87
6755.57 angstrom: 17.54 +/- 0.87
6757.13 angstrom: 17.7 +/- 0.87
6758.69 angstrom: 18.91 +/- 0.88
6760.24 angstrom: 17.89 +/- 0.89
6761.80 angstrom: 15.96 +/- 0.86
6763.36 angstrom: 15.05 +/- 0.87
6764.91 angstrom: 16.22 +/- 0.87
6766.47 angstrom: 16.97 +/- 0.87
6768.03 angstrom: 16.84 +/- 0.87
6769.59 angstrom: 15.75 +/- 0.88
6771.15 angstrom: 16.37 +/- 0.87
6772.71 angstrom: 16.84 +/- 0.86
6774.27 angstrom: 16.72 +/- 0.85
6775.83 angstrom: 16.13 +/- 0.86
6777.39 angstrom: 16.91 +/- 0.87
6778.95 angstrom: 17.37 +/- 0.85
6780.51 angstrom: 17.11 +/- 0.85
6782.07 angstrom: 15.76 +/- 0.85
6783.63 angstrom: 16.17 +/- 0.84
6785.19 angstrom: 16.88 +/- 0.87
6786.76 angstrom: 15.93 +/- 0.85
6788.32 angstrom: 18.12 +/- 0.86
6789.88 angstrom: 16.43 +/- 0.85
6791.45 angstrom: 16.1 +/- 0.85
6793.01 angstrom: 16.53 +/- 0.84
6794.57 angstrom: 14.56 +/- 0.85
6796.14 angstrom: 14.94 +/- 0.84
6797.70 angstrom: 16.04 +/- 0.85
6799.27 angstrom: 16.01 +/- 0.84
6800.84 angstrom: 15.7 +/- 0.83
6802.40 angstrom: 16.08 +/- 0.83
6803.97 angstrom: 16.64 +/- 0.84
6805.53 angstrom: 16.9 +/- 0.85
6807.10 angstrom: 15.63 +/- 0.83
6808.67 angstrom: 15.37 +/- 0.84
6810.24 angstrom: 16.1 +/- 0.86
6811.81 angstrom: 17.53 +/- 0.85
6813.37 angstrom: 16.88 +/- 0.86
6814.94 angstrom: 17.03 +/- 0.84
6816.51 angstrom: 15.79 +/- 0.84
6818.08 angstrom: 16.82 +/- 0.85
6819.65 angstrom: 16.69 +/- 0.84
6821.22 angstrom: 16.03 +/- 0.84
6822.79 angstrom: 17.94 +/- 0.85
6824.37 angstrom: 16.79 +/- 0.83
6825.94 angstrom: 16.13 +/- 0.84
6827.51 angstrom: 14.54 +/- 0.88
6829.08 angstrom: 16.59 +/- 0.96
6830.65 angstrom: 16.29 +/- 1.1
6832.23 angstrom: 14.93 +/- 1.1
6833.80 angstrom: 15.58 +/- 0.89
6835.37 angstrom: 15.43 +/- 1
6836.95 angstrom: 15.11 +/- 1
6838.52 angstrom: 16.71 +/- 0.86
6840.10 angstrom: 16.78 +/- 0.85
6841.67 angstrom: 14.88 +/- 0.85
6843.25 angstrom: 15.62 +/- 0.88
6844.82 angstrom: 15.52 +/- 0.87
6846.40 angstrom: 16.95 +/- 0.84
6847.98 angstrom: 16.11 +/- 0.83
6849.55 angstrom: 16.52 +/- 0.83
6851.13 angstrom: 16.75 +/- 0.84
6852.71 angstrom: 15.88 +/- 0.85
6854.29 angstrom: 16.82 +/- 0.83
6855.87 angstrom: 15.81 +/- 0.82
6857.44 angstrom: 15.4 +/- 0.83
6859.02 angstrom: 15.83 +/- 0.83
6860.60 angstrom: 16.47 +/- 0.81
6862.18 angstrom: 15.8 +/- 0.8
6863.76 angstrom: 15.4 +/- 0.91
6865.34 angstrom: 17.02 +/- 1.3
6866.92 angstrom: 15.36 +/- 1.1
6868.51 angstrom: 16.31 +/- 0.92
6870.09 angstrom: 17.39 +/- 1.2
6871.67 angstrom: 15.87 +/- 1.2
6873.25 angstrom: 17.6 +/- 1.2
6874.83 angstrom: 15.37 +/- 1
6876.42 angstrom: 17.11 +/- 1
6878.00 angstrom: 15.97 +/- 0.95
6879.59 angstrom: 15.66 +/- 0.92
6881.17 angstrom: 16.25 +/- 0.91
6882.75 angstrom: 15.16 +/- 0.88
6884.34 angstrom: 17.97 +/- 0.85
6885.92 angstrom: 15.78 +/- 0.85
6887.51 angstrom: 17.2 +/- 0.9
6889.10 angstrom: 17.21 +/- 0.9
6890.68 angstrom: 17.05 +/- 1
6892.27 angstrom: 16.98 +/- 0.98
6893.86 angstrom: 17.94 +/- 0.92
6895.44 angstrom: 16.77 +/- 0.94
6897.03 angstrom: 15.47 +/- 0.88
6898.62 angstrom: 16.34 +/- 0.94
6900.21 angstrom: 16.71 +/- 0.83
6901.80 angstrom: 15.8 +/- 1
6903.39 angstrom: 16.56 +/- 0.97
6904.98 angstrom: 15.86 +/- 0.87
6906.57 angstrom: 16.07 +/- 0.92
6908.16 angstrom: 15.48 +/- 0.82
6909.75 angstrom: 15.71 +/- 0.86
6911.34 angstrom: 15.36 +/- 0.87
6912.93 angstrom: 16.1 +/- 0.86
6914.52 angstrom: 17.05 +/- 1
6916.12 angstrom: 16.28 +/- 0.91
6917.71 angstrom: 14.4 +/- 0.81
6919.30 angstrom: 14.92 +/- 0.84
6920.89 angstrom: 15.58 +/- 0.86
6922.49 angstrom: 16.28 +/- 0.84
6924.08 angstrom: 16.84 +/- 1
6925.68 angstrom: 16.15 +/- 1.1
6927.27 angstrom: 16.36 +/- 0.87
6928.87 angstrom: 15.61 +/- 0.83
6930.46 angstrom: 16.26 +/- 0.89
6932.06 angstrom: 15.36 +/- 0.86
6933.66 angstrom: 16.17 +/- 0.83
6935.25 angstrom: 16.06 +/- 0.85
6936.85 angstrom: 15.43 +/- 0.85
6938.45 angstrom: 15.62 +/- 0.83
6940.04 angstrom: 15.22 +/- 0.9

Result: 2.0 angstrom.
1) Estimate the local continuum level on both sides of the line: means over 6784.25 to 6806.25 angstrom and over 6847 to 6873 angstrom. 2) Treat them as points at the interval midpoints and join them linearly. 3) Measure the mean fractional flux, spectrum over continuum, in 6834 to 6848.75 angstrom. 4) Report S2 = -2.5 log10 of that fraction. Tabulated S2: 0.02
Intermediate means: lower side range 16.2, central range 15.9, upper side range 16.2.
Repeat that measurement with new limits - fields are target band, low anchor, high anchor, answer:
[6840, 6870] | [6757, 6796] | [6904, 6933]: 0.007 mag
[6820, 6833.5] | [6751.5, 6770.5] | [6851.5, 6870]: 0.012 mag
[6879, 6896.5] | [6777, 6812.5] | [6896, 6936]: -0.046 mag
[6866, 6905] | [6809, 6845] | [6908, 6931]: -0.032 mag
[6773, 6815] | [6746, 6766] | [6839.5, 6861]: 0.001 mag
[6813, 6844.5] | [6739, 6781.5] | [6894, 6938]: 0.012 mag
